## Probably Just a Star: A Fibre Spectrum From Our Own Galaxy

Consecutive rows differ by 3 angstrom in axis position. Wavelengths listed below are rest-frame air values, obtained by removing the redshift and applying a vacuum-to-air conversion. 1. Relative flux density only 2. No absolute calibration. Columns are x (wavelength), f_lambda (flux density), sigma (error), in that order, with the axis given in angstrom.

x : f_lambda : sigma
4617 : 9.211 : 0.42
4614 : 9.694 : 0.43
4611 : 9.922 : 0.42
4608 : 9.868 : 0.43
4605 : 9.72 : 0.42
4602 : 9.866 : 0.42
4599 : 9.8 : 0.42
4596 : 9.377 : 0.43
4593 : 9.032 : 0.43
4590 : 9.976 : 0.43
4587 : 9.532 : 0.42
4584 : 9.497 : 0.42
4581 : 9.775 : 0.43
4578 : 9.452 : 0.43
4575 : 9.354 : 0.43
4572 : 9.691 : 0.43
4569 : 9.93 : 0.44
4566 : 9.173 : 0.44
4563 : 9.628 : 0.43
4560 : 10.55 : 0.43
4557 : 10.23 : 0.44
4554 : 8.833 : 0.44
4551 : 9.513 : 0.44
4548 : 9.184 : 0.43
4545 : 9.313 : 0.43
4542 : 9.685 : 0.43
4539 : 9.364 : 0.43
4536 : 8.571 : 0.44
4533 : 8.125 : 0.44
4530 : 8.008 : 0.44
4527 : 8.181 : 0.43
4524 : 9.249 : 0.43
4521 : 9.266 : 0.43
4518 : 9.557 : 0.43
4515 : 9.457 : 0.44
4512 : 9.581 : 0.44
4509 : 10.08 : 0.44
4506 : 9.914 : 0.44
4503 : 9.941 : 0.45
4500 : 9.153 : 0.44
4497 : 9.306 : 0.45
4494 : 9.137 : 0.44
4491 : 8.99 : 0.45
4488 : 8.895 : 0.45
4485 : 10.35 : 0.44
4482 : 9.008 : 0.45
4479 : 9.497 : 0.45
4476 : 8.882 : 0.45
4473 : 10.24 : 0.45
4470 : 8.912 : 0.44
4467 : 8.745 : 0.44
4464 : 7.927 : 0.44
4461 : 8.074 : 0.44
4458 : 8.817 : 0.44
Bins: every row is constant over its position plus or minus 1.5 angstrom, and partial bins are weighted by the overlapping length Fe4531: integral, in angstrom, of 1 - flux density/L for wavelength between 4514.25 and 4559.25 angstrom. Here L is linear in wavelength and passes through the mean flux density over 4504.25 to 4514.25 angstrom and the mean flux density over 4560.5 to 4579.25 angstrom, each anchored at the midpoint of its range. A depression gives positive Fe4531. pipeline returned 2.8 angstrom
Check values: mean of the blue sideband 9.83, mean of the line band 9.12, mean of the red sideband 9.59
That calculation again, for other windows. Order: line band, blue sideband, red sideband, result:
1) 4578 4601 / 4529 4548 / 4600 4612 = 0.1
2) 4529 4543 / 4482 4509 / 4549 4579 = 1.2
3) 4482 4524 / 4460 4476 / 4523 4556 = -2.9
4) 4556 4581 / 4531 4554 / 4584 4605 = -1.1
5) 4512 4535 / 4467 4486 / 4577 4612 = 1.5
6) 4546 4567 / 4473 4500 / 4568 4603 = -0.2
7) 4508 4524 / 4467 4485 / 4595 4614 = -0.1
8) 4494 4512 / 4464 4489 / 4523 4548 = -1.1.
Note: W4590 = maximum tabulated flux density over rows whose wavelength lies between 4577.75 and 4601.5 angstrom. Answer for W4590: 9.976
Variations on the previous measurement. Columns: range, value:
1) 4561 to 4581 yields 9.93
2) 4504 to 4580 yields 10.55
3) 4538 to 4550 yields 9.685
